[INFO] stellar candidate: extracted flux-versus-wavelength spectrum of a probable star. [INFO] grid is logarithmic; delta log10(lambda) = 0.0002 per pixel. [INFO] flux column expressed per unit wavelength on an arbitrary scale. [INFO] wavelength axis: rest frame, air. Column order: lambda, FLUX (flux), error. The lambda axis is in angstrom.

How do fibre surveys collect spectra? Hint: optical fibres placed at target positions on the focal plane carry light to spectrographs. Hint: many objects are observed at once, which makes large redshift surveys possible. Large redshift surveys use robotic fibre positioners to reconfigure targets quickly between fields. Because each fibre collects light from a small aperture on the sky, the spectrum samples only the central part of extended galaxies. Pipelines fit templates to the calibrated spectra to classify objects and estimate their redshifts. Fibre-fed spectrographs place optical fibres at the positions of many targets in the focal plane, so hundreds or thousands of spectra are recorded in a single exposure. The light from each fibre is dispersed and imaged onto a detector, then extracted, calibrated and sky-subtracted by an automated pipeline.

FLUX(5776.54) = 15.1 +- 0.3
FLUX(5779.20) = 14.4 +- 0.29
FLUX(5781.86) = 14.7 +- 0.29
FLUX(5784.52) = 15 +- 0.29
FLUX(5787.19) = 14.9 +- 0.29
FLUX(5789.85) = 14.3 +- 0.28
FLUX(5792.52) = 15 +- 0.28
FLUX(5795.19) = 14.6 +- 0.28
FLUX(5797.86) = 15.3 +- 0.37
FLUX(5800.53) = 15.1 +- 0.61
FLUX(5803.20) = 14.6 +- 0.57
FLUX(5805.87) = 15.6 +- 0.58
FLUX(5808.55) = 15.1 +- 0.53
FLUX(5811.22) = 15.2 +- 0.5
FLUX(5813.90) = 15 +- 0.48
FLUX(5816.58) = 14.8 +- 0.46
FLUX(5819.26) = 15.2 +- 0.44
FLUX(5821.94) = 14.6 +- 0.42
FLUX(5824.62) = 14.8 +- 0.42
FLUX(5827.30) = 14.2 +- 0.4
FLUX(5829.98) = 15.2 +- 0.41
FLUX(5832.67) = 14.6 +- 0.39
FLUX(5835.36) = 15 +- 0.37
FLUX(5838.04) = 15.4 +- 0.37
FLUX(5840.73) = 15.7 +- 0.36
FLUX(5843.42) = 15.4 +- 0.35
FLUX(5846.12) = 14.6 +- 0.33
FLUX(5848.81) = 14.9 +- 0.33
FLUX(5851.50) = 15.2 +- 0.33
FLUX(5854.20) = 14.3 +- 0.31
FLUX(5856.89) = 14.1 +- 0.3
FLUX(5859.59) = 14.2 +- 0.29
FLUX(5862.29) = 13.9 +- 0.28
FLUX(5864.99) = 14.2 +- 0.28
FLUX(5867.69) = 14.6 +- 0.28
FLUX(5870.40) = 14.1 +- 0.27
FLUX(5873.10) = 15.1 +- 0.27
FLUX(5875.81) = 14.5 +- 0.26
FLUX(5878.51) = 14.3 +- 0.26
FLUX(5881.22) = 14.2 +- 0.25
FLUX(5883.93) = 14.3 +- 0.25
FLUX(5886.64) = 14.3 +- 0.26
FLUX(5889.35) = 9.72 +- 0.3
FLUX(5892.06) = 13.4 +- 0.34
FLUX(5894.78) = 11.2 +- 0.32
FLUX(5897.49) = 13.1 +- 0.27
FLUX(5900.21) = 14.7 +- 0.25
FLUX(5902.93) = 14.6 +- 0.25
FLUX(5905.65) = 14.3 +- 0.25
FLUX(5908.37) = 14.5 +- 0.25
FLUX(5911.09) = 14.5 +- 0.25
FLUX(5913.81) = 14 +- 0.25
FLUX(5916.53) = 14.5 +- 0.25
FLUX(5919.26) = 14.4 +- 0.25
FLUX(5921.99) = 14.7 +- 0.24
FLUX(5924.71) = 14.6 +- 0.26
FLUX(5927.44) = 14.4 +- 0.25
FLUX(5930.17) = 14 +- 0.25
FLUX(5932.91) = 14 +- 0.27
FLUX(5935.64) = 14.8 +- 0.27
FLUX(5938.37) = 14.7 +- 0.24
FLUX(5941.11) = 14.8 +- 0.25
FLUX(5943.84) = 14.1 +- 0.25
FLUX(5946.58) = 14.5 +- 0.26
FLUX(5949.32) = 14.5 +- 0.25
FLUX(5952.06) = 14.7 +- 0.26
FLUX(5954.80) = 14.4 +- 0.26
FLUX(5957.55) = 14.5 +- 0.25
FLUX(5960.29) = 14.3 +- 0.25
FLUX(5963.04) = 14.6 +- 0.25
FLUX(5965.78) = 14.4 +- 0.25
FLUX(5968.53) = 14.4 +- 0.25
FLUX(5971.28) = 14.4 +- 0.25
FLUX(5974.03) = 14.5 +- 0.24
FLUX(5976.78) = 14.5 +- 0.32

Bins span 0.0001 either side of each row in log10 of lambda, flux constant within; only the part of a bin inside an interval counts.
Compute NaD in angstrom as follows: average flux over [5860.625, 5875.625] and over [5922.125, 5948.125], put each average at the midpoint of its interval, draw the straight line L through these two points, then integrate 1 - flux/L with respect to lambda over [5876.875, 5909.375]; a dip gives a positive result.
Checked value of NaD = 1.9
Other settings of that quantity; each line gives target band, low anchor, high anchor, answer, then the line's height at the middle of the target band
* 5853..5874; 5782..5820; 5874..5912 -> -0.3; 14.1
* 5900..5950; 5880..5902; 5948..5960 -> -2.1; 13.9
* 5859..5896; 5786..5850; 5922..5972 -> 2.6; 14.7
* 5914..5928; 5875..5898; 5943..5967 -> -0.7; 13.8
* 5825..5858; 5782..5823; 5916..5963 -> -0.2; 14.8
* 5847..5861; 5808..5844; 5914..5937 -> 0.3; 14.8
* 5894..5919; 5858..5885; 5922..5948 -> 0.7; 14.4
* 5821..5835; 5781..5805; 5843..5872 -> -0.1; 14.6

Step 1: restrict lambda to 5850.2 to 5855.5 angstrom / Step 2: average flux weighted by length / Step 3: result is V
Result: 14.7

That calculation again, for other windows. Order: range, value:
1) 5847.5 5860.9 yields 14.5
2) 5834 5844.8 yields 15.4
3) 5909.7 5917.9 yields 14.3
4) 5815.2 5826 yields 14.9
